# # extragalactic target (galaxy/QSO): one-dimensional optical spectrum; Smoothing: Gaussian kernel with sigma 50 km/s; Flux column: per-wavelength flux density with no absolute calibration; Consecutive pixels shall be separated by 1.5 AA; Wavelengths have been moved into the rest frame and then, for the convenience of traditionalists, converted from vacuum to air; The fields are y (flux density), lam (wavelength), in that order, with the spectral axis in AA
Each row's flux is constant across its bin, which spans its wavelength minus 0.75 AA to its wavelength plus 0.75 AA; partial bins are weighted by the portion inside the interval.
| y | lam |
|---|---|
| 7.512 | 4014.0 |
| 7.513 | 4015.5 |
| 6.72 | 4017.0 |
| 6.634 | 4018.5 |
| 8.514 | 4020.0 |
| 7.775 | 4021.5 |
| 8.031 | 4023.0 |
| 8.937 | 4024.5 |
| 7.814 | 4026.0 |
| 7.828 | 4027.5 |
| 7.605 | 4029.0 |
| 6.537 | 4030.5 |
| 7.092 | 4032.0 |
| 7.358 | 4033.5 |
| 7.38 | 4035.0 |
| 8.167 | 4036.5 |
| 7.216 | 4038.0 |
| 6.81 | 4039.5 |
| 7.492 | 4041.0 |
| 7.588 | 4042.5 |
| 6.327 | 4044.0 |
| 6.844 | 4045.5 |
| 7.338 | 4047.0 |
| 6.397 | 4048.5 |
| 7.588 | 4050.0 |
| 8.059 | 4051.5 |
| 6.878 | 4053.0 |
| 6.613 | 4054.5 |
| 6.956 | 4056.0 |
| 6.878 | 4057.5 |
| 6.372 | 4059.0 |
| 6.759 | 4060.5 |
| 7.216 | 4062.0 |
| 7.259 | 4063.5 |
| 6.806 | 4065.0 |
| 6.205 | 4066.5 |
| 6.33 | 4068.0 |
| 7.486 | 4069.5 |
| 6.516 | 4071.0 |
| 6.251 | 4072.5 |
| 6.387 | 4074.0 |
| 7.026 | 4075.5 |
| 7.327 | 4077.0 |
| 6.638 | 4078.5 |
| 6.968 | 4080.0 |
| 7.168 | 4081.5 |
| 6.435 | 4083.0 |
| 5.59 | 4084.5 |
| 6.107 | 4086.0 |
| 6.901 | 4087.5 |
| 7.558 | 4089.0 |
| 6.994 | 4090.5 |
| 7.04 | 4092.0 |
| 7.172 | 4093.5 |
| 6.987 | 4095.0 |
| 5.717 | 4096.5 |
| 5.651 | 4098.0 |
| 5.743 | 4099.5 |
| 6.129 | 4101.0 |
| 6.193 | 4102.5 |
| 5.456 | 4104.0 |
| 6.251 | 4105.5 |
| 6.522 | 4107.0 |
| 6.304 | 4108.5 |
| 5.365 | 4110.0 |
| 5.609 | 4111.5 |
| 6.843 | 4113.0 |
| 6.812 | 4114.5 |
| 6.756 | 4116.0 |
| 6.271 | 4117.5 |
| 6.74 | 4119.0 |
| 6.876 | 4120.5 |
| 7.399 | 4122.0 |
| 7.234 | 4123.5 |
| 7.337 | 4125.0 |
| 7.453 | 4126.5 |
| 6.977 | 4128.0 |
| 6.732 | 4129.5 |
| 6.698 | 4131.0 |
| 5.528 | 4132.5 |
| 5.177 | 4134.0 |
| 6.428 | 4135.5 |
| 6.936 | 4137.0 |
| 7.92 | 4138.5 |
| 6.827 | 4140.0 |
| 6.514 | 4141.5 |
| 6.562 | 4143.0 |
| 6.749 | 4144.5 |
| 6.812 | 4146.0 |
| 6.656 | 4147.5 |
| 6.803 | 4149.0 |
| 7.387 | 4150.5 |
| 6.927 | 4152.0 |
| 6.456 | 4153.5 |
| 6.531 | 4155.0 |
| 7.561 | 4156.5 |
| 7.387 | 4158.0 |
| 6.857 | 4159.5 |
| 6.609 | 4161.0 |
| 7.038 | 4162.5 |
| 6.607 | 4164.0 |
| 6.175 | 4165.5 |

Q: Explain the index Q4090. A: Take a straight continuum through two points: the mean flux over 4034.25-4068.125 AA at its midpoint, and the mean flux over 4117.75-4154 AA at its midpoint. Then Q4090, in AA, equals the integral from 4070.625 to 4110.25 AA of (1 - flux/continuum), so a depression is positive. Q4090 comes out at 2.6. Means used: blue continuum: 7.03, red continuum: 6.79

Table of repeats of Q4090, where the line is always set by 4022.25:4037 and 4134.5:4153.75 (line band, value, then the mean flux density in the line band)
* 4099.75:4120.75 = 2.4 AA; 6.27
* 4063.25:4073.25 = 1.0 AA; 6.67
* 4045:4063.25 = 1.2 AA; 7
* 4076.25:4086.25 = 0.9 AA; 6.63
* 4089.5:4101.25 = 1.2 AA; 6.47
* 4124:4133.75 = 0.3 AA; 6.72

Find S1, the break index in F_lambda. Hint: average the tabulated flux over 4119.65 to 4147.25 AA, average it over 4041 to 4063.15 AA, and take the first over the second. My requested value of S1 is 1.0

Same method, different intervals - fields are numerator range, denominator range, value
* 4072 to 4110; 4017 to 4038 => 0.85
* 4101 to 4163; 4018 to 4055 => 0.90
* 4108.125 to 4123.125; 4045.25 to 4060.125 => 0.93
